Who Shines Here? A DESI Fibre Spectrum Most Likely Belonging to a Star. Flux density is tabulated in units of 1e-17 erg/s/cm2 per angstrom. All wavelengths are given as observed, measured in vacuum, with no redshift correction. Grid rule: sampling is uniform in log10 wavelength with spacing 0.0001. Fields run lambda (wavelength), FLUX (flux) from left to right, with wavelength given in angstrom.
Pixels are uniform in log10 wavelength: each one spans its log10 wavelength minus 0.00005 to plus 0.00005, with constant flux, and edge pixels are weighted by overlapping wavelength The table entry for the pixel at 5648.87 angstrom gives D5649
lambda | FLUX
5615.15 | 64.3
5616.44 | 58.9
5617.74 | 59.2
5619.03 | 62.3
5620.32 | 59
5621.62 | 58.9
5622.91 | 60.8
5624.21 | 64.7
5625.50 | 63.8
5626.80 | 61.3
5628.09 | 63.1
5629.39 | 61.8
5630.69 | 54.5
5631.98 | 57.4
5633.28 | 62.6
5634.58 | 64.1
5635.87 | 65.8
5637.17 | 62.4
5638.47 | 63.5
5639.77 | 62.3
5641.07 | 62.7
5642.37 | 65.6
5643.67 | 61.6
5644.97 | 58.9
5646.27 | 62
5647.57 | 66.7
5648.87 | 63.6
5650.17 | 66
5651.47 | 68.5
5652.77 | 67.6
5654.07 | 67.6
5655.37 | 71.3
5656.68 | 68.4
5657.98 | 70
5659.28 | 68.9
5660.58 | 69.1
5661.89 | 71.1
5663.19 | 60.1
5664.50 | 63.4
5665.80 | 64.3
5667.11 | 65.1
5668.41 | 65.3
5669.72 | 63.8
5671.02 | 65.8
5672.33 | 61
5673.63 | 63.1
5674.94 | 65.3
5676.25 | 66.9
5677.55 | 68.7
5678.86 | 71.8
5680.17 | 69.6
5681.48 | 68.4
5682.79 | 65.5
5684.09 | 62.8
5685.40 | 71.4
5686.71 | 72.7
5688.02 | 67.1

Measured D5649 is 63.6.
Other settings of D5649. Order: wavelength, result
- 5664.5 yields 63.4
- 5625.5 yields 63.8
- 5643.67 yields 61.6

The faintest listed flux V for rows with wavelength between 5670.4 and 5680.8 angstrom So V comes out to 61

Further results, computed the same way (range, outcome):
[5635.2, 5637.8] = 62.4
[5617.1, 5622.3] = 58.9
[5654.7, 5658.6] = 68.4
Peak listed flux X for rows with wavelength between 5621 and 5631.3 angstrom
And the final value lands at 64.7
